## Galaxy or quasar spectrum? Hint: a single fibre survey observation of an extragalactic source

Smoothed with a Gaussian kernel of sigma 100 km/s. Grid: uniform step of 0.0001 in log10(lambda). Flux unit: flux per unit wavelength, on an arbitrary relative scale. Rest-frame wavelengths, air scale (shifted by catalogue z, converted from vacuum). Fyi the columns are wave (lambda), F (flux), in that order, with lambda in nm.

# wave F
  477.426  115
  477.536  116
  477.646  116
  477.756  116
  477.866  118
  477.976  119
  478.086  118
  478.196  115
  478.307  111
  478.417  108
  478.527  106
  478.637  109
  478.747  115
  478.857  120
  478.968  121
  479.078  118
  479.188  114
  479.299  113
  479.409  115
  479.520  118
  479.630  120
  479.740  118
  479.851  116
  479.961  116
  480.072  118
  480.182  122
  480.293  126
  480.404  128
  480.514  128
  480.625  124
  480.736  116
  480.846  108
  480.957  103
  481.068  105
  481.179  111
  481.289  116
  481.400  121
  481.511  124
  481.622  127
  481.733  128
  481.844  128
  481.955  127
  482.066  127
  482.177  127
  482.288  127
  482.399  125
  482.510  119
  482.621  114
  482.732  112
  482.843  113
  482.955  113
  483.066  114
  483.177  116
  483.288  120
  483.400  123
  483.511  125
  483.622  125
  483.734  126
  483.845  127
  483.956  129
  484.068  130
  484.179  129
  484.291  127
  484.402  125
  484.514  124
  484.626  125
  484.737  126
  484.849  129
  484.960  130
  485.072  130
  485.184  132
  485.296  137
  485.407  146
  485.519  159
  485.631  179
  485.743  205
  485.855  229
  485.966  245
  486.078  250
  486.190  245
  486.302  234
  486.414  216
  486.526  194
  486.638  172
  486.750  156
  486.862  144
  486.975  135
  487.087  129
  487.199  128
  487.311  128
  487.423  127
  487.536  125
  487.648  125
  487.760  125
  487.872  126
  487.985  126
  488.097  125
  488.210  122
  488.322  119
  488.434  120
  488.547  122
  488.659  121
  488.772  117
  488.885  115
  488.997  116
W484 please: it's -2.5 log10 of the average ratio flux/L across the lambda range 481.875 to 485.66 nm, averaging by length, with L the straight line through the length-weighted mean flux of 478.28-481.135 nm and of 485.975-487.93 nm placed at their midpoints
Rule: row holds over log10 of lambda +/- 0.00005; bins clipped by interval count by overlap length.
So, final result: 0.13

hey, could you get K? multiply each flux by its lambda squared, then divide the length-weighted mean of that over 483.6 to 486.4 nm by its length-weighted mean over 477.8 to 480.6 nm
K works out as 1.4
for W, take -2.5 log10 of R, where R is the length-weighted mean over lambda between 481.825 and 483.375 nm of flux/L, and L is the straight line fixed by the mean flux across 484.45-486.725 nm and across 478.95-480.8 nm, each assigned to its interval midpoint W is 0.210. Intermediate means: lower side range 119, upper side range 175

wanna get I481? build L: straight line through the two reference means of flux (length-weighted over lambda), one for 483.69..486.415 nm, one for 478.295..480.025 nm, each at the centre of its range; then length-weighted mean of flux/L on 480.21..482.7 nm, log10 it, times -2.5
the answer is 0.10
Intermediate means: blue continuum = 115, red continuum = 161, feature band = 121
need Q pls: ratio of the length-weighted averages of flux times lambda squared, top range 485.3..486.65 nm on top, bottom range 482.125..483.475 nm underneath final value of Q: 1.75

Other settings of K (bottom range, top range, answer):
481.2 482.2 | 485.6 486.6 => 1.82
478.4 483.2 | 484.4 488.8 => 1.32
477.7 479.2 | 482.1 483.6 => 1.06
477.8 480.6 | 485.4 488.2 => 1.46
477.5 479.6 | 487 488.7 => 1.13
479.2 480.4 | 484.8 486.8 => 1.59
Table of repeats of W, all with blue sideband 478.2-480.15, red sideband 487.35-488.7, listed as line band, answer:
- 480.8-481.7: 0.023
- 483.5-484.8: -0.058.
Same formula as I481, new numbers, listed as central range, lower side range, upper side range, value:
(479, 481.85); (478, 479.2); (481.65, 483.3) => -0.01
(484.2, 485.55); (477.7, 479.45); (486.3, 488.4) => 0.02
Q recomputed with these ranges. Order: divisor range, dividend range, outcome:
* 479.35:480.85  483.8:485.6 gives 1.12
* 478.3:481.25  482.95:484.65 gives 1.09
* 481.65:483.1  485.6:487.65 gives 1.50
